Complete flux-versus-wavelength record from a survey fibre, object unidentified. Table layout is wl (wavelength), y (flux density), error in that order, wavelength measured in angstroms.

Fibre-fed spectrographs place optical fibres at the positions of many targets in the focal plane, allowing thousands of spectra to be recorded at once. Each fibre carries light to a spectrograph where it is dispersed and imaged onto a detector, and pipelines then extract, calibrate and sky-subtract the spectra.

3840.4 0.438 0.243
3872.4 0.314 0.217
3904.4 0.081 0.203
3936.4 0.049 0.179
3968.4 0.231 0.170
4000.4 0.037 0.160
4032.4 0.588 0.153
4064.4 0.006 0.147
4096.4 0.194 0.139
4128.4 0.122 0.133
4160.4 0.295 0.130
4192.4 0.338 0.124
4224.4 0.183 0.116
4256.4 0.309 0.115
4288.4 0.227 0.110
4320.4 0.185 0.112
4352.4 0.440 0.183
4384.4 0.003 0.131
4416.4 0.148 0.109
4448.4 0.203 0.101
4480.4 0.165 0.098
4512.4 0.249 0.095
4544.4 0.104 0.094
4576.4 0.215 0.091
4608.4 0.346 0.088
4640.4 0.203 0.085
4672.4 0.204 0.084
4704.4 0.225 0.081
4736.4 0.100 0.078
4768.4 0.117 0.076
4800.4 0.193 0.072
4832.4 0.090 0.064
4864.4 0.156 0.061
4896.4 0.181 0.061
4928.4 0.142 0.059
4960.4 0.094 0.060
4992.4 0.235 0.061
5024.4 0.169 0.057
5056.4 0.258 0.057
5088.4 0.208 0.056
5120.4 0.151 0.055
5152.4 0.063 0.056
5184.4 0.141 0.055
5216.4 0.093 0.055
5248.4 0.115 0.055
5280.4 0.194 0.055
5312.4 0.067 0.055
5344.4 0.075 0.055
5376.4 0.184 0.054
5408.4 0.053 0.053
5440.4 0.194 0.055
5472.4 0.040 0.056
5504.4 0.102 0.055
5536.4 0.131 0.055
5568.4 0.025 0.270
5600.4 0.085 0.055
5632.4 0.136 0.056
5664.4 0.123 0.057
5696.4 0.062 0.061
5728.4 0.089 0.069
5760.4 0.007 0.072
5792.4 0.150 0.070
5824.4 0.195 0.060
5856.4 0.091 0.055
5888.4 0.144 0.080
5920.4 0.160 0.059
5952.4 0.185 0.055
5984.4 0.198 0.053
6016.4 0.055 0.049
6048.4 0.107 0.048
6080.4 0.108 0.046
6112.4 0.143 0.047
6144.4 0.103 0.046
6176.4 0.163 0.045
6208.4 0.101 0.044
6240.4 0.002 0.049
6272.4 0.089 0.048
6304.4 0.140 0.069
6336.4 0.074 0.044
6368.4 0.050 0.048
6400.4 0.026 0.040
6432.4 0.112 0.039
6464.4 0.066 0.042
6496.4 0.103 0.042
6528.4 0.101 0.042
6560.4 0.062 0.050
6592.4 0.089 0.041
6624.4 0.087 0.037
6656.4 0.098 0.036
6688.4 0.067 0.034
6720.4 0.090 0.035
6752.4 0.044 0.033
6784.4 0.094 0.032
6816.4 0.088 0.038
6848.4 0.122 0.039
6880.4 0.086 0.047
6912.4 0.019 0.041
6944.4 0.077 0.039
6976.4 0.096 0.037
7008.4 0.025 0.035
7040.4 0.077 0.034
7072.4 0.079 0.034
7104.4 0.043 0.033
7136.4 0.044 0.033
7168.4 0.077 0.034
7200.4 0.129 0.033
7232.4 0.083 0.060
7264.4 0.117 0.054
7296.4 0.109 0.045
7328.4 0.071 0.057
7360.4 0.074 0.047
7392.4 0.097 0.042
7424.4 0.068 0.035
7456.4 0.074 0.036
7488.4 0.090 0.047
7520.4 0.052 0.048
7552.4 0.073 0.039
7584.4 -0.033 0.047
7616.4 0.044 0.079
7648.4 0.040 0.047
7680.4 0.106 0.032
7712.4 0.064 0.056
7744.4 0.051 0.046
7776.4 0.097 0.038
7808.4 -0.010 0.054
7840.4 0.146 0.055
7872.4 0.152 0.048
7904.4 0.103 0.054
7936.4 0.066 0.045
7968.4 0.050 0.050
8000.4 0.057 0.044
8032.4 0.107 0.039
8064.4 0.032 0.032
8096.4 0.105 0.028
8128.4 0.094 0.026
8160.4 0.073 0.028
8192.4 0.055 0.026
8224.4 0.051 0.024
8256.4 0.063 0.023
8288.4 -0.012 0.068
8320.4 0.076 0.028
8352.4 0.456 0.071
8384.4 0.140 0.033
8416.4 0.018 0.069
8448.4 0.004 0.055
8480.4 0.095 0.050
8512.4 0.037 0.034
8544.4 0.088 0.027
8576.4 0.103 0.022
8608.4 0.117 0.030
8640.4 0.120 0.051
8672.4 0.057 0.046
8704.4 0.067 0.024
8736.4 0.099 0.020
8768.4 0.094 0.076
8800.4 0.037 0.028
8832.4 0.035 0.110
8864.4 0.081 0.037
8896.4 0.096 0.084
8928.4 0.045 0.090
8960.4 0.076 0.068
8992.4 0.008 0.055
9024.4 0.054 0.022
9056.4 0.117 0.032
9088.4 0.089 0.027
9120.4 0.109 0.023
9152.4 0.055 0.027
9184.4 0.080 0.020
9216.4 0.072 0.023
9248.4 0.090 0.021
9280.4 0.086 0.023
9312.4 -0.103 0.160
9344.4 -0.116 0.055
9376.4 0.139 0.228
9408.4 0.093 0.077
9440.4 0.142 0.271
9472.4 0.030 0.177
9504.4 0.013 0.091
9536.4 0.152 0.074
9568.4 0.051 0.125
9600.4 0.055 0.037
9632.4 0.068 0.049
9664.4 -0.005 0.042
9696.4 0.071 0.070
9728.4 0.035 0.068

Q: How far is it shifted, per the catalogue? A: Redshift 1.24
